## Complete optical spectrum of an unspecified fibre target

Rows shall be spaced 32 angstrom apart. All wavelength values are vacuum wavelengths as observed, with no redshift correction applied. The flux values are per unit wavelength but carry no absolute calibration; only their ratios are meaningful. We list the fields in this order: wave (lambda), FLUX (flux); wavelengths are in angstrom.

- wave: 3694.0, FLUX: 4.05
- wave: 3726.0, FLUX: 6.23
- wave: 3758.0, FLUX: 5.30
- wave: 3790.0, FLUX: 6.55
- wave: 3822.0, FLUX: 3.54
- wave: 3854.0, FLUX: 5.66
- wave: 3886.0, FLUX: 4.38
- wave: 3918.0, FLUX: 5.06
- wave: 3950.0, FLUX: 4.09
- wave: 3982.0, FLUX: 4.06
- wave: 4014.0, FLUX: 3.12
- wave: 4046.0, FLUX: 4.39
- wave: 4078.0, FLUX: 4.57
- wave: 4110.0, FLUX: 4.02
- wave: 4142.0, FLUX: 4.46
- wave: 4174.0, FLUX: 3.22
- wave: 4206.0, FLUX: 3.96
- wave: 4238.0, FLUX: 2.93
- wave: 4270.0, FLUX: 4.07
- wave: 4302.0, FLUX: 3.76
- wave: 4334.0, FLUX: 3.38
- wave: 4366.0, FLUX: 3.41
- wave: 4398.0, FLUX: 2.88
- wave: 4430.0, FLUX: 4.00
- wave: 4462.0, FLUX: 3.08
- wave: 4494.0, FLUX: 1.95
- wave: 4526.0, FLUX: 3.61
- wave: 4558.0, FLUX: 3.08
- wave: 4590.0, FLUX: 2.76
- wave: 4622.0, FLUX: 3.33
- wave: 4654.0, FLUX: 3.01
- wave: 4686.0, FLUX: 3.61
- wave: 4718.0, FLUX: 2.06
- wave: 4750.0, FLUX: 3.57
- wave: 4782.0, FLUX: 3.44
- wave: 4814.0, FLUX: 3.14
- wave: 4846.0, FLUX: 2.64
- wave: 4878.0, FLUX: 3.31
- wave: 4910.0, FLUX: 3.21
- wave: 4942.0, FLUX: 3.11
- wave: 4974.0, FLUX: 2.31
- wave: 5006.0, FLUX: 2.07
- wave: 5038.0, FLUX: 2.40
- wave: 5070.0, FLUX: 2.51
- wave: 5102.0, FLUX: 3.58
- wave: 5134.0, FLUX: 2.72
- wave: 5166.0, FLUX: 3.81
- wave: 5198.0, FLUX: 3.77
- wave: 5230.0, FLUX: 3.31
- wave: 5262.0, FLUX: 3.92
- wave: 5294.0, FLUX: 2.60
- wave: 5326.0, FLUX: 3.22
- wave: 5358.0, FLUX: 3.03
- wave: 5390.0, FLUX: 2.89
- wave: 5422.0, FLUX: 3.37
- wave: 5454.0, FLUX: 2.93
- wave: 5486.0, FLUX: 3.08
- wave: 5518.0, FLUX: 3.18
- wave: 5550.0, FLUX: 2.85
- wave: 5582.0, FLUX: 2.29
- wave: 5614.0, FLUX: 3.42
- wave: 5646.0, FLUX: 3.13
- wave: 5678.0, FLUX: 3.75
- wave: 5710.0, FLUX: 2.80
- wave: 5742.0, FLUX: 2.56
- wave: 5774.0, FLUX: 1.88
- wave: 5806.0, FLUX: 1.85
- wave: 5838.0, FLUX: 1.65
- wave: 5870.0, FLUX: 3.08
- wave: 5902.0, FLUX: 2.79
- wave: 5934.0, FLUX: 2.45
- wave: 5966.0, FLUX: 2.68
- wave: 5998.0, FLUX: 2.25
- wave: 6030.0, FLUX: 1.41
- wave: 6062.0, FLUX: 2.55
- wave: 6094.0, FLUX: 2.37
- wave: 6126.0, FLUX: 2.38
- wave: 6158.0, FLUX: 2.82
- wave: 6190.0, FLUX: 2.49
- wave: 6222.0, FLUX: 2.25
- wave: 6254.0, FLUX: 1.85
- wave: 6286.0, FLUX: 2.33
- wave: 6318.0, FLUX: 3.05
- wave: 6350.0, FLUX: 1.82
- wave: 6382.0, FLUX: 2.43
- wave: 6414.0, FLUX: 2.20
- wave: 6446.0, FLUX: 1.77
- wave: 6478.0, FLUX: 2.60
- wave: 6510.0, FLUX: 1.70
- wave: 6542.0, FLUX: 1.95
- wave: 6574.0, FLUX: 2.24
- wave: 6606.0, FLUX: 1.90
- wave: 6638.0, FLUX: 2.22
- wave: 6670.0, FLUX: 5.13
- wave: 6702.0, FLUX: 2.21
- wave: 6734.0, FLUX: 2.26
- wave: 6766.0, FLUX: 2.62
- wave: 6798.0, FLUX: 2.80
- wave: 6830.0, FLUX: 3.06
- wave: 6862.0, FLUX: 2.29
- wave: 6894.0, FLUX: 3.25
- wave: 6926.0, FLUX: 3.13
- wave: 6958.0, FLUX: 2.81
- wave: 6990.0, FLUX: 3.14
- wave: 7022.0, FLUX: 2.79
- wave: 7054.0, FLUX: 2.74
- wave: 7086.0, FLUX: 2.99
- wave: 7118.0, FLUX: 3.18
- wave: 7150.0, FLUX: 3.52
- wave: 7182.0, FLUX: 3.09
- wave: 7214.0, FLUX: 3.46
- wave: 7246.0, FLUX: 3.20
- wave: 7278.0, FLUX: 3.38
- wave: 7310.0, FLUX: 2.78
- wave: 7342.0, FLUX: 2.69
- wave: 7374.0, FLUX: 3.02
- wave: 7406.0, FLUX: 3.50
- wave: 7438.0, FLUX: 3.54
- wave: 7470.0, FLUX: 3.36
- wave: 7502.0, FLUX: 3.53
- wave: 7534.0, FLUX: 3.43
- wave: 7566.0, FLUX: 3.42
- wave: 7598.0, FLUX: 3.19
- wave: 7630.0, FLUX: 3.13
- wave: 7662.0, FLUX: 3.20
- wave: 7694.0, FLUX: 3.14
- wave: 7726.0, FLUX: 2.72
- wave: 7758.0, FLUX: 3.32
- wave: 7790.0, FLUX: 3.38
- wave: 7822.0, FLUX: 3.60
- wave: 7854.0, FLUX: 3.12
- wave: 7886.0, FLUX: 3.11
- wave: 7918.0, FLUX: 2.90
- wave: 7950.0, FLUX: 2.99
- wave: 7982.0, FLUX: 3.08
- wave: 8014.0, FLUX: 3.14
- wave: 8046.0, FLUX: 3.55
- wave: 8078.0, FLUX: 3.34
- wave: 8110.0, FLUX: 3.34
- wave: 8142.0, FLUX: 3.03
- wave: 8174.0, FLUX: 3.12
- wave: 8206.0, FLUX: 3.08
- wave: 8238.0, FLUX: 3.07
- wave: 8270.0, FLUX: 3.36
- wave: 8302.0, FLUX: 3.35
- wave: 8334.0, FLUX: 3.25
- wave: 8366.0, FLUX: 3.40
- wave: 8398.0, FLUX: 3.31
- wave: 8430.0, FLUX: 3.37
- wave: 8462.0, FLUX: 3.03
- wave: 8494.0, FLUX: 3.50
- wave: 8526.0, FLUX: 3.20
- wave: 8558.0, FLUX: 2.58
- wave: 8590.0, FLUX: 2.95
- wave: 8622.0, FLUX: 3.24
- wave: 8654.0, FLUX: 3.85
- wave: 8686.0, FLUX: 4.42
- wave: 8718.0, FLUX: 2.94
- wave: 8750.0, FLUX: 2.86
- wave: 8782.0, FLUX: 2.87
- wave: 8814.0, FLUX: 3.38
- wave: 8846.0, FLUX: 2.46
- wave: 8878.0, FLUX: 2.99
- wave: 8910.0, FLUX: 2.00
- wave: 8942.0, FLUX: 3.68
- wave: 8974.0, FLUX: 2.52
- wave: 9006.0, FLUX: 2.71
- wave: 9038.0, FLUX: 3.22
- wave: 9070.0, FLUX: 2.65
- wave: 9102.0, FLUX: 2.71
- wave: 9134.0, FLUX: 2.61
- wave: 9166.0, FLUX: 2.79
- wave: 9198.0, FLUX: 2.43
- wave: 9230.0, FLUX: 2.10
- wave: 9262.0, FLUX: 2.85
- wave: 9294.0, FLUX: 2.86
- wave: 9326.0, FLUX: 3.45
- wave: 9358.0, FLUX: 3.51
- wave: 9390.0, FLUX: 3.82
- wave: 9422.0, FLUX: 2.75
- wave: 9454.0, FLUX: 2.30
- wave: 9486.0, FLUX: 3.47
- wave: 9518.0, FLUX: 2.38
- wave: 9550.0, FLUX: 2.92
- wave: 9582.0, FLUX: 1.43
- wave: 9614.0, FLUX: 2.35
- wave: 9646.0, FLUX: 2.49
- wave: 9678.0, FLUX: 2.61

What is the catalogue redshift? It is 0.786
